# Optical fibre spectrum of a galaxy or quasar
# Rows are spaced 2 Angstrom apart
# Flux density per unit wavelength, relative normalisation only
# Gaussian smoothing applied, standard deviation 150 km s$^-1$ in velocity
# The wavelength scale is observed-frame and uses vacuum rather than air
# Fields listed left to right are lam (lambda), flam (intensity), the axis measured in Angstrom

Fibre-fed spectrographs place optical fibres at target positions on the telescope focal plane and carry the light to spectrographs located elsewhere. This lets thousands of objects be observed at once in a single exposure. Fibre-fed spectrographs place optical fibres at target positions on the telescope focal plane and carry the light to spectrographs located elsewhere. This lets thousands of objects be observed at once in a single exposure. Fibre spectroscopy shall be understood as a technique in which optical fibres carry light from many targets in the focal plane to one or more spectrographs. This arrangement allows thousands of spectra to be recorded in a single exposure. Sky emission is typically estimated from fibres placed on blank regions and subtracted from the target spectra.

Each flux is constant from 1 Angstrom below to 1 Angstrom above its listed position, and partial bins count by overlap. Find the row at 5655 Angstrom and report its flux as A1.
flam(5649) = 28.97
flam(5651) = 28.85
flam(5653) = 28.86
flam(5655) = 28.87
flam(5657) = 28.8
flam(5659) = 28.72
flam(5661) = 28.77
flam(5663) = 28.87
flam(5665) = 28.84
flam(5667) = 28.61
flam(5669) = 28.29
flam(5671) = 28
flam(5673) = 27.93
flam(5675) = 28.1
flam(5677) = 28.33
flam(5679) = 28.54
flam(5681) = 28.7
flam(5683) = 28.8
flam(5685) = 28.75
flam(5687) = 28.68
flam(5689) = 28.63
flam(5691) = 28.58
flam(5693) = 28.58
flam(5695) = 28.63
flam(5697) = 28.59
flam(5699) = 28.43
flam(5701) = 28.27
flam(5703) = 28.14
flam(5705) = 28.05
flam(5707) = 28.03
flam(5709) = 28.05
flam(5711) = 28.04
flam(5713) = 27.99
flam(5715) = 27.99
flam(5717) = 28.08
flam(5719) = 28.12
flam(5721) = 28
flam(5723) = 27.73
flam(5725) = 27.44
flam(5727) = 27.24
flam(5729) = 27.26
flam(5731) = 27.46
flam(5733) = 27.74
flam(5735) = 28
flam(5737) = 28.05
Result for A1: 28.87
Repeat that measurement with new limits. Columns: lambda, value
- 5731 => 27.46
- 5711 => 28.04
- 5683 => 28.8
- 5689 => 28.63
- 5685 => 28.75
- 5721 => 28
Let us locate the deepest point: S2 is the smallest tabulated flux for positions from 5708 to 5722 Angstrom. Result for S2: 27.99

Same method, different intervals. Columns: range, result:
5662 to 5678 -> 27.93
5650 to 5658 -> 28.8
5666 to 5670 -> 28.29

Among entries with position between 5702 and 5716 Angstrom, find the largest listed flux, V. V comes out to 28.14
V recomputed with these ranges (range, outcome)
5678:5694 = 28.8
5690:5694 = 28.58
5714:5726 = 28.12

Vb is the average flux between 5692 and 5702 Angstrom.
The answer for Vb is 28.5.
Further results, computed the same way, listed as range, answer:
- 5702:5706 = 28.1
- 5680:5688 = 28.7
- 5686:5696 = 28.6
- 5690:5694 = 28.6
